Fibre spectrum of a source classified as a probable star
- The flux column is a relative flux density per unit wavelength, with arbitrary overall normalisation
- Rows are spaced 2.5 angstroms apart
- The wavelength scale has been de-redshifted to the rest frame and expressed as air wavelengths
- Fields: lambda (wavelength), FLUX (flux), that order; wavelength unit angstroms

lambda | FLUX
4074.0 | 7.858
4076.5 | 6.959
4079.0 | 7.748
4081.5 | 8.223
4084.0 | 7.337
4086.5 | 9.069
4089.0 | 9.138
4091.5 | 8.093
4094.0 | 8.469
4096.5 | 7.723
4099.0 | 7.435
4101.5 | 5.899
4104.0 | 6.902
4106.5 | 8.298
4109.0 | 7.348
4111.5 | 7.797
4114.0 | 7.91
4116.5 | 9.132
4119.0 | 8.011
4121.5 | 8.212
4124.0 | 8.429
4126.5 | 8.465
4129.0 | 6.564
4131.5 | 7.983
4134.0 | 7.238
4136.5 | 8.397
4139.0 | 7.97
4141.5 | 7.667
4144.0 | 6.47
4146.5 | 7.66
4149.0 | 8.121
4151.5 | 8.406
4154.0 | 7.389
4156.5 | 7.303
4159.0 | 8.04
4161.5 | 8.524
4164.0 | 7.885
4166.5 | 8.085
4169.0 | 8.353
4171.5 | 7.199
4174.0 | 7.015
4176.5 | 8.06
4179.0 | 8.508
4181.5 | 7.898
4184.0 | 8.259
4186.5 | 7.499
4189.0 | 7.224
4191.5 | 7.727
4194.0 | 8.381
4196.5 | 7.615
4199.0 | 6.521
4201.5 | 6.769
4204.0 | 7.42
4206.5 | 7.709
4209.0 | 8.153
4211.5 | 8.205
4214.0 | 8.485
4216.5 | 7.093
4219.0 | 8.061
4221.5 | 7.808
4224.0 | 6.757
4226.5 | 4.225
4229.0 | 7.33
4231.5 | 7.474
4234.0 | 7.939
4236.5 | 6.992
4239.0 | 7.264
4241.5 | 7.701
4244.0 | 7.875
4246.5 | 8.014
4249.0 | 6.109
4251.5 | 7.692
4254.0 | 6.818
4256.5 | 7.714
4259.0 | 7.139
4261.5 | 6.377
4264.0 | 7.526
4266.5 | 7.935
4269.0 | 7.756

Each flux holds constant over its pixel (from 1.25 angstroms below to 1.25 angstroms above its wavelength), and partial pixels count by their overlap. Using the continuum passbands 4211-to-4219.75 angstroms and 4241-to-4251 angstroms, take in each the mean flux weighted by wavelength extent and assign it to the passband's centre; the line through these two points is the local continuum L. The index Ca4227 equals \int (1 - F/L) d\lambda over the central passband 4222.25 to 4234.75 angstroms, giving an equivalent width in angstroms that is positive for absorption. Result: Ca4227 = 1.57 angstroms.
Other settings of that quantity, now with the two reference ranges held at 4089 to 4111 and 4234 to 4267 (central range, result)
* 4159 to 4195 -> -2.1 angstroms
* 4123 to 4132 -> -0.3 angstroms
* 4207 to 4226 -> -0.7 angstroms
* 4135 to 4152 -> -0.5 angstroms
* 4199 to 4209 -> 0.1 angstroms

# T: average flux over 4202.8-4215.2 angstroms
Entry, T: 7.99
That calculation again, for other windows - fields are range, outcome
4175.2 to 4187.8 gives 8.04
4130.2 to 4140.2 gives 7.89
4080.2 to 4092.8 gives 8.37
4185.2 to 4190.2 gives 7.37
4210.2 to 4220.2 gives 7.96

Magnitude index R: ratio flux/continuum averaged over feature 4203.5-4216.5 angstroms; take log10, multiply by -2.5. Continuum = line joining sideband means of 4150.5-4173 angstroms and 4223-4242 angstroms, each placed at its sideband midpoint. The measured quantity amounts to -0.10 mag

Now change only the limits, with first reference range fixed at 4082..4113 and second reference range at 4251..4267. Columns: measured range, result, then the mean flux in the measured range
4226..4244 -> 0.027 mag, 7.17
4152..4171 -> -0.047 mag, 7.93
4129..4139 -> -0.006 mag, 7.72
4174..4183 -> -0.065 mag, 8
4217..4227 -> 0.070 mag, 6.93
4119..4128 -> -0.075 mag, 8.27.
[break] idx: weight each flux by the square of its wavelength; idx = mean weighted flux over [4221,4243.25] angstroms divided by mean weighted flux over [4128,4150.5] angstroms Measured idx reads 0.97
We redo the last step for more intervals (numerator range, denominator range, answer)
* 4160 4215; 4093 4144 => 1.04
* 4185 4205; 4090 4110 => 1.03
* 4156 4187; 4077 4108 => 1.05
